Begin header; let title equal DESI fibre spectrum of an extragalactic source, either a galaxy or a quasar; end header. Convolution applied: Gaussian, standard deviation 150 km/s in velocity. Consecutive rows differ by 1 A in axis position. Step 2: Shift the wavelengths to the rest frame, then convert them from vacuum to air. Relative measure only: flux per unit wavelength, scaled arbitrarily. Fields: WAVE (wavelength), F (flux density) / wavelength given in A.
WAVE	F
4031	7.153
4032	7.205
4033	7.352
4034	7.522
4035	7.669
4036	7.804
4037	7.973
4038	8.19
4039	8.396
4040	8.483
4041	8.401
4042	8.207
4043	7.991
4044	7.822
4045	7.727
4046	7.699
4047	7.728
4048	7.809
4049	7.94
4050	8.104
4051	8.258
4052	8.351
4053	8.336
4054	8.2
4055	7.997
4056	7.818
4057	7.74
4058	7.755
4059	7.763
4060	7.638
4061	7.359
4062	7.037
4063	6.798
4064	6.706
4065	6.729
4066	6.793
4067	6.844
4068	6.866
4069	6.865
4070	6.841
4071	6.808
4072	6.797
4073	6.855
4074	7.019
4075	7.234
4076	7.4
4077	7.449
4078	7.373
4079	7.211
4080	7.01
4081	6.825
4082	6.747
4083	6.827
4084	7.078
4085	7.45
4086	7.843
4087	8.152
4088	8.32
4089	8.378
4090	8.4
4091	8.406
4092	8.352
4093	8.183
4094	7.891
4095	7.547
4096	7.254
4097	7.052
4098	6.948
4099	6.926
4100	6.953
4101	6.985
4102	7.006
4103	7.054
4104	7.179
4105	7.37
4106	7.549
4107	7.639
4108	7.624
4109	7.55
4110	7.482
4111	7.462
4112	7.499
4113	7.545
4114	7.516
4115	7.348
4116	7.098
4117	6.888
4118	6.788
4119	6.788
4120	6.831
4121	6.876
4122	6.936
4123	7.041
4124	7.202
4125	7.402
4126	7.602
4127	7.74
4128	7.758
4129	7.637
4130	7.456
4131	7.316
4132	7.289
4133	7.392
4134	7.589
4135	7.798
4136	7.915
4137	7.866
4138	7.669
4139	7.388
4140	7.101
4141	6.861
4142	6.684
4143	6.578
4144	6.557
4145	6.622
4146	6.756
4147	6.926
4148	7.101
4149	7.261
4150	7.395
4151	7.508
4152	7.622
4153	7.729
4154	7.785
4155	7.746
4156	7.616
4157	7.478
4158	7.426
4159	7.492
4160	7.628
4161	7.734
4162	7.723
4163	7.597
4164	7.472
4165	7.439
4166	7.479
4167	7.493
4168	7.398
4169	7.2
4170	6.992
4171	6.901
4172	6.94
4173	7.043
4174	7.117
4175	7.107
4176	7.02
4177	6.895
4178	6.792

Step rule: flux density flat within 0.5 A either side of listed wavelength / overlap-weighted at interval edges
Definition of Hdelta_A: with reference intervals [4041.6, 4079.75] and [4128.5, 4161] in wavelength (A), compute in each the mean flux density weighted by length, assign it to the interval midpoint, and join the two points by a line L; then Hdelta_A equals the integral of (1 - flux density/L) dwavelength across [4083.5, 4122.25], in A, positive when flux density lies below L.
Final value -0.17 A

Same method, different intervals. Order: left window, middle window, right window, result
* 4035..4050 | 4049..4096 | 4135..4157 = 1.85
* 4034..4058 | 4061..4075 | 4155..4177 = 1.80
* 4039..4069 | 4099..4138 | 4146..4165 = 1.14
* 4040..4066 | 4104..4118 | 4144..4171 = 0.28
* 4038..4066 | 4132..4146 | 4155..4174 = 0.50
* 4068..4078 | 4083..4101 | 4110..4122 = -1.47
